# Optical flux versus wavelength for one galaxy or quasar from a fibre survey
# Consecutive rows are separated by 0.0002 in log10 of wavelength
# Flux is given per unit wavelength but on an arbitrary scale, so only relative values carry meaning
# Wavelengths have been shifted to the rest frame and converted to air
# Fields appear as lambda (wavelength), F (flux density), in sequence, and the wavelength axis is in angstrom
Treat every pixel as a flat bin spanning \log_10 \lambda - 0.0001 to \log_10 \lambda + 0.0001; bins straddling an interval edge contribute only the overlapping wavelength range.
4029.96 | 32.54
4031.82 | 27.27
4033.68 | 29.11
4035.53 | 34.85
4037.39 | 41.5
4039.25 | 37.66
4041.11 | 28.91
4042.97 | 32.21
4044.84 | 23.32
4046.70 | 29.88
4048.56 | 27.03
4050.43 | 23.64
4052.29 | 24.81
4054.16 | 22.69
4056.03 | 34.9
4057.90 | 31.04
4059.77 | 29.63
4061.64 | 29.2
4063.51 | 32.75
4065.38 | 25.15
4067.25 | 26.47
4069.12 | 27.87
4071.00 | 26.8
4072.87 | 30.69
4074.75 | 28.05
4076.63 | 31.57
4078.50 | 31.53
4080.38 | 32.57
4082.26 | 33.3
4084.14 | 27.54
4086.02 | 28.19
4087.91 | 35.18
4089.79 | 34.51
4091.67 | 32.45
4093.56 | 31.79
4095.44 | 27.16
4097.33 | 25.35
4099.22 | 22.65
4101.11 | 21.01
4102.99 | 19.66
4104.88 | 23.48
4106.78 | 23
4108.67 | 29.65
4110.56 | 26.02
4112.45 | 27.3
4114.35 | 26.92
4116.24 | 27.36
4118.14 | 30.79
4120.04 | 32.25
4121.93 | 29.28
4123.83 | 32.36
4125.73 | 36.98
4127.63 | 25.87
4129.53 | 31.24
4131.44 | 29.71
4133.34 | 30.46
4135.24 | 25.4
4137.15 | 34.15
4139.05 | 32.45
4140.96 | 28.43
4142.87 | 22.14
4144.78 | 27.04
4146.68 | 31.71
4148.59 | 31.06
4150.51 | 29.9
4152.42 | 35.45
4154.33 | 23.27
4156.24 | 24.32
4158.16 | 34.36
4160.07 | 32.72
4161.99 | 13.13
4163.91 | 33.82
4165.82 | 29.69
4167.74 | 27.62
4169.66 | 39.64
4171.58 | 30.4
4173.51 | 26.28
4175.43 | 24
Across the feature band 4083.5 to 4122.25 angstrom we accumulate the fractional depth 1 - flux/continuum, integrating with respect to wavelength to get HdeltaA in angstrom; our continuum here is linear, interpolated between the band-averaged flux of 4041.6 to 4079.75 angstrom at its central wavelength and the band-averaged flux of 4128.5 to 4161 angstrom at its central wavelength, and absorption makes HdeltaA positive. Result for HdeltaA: 1.9 angstrom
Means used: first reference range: 28.5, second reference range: 29.6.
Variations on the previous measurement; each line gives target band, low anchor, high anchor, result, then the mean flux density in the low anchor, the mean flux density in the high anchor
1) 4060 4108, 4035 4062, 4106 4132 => 2.09 angstrom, 30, 29.2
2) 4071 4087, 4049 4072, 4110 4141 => -0.98 angstrom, 27.9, 29.9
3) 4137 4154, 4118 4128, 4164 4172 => 1.11 angstrom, 31.6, 32.2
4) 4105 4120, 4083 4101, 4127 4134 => 0.96 angstrom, 29.1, 29.4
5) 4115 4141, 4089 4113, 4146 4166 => -2.68 angstrom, 26.4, 29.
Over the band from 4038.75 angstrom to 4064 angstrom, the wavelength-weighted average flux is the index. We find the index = 28.9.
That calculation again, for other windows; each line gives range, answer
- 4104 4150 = 29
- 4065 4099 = 29.7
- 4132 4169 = 28.9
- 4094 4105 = 23.6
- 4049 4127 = 28.6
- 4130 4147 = 29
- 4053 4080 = 29.2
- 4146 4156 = 29.8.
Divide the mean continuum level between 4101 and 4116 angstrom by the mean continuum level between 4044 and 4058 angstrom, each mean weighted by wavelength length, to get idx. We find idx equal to 0.93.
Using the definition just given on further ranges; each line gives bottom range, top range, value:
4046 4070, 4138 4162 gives 1.02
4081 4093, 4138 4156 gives 0.91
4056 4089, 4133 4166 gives 0.96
